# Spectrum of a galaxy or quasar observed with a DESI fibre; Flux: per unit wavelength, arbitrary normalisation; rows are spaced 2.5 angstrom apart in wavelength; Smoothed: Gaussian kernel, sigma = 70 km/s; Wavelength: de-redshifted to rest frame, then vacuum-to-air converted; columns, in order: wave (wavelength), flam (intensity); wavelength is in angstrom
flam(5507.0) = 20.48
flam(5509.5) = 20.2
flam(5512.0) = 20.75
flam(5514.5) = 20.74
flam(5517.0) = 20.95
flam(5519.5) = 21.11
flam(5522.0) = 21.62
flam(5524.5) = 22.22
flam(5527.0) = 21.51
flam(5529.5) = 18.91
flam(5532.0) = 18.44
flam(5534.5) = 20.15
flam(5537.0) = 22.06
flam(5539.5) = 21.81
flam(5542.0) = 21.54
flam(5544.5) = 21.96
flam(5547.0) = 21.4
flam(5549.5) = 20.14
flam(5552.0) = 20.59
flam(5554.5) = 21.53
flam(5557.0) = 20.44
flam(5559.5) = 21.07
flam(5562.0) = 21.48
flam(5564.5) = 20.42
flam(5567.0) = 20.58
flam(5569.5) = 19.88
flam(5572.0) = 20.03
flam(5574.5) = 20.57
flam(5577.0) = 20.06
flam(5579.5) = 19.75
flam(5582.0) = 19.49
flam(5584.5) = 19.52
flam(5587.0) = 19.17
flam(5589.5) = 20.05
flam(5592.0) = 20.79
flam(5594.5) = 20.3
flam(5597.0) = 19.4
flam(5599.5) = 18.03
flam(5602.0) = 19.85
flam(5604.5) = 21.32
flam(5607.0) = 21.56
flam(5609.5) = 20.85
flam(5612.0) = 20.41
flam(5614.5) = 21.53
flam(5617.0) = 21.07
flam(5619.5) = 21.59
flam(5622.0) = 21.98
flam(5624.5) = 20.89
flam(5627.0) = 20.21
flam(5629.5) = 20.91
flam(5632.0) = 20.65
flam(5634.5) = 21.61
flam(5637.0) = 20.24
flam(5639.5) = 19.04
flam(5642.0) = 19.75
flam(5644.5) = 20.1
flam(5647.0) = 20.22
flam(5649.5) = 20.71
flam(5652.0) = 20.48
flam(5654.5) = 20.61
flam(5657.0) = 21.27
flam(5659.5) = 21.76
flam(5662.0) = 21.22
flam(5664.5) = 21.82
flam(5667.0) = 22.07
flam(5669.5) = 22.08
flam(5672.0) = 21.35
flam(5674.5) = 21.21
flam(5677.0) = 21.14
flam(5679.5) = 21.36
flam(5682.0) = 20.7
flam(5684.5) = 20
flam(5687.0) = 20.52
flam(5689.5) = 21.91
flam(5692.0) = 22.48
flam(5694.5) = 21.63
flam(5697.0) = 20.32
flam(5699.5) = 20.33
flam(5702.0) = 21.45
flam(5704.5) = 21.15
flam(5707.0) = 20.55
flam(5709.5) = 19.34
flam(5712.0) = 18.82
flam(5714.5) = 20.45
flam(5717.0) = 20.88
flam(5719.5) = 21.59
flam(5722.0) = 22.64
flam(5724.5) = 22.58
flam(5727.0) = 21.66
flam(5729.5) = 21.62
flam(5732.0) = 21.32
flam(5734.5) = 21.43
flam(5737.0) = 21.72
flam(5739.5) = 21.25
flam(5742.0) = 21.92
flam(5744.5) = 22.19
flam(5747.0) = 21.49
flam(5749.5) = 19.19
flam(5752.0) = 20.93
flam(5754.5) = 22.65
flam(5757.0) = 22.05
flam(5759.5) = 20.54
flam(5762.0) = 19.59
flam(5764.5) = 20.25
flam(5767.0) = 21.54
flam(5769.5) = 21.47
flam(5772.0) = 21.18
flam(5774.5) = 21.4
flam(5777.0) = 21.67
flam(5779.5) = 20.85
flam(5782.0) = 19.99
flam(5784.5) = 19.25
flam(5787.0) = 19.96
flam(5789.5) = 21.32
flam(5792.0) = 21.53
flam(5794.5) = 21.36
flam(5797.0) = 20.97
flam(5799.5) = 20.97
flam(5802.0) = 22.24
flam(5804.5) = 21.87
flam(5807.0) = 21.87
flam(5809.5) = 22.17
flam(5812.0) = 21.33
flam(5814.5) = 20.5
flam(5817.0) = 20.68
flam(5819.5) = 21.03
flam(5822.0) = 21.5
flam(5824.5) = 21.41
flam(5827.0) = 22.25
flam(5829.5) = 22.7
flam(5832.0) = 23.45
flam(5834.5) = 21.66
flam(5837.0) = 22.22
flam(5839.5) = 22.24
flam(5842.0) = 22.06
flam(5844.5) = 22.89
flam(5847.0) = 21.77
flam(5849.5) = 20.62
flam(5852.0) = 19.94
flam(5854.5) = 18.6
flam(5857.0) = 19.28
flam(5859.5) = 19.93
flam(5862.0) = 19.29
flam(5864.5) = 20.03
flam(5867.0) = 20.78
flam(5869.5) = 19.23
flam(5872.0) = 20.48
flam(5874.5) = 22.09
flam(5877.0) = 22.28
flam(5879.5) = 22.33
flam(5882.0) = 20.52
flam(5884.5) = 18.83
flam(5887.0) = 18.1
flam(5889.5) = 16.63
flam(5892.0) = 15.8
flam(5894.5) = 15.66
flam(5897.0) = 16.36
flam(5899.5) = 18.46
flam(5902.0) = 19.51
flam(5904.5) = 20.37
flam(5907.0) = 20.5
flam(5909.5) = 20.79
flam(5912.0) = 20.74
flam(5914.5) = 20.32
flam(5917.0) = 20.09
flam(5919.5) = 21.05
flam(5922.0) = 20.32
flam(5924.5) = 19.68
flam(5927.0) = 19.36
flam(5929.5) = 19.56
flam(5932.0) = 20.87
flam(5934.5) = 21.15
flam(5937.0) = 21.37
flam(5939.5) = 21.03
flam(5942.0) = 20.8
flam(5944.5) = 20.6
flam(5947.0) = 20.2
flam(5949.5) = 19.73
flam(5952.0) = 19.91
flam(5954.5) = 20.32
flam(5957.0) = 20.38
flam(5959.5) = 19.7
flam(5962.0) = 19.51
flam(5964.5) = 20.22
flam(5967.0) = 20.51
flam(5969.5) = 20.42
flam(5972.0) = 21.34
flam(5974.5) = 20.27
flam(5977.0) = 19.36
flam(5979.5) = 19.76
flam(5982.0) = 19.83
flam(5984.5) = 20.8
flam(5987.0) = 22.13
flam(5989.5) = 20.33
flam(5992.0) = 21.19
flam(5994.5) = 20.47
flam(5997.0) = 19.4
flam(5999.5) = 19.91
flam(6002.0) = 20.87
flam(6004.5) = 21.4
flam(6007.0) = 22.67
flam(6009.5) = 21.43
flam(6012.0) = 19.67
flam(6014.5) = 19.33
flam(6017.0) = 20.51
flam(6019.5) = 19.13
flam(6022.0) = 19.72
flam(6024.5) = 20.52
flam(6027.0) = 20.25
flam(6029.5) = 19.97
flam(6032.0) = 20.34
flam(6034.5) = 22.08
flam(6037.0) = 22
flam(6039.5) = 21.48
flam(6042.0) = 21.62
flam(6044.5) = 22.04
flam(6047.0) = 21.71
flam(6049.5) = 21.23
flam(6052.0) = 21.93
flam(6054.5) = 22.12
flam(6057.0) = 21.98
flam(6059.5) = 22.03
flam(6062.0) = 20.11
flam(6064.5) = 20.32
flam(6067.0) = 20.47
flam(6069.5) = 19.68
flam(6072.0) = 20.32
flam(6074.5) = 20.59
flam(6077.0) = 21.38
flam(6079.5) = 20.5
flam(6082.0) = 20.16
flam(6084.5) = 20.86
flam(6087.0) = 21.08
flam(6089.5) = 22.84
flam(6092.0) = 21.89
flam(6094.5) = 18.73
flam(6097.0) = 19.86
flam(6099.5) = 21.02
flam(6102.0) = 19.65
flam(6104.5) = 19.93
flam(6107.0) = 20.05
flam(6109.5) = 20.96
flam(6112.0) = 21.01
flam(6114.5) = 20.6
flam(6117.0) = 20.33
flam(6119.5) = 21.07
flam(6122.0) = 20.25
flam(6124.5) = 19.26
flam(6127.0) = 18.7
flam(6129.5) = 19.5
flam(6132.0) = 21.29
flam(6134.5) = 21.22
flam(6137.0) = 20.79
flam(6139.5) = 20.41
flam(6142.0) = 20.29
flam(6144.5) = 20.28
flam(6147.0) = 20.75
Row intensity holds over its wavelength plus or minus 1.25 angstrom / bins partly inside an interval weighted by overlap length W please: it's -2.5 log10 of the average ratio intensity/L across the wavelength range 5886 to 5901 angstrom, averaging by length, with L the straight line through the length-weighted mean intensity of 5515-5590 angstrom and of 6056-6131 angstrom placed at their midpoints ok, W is 0.21 mag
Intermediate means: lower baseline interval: 20.6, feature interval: 16.9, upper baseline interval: 20.5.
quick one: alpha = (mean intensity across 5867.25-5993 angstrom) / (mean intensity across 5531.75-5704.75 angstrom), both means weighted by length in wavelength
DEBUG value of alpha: 0.96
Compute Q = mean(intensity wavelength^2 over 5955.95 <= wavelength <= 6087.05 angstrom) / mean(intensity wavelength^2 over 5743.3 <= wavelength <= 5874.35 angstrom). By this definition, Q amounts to 1.05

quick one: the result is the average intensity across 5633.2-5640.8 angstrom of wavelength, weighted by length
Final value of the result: 20.3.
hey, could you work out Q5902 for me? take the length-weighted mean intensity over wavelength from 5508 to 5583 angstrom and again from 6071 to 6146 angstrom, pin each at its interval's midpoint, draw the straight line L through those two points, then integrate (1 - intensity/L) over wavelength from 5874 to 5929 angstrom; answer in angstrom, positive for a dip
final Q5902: 2.9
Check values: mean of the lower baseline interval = 20.7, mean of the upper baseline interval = 20.5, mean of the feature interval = 19.5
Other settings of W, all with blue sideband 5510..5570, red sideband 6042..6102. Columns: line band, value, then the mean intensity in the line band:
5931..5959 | 0.021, 20.6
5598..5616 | 0.021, 20.5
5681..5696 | -0.015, 21.2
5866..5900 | 0.100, 19.1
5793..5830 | -0.029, 21.5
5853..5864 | 0.086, 19.3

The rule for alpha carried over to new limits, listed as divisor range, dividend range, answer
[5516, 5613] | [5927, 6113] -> 1.01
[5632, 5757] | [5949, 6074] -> 0.98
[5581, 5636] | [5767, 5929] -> 1.00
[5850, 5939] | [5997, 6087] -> 1.06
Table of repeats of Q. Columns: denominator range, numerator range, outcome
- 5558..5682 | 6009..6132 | 1.17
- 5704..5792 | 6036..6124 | 1.11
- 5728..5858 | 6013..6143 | 1.07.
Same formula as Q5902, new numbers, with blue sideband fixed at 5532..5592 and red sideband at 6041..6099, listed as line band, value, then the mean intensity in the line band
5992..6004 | 0.3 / 20.3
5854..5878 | 0.7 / 20.2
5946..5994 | 1.4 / 20.3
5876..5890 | 0.6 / 19.9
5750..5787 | -0.3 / 20.9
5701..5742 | -0.9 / 21.2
